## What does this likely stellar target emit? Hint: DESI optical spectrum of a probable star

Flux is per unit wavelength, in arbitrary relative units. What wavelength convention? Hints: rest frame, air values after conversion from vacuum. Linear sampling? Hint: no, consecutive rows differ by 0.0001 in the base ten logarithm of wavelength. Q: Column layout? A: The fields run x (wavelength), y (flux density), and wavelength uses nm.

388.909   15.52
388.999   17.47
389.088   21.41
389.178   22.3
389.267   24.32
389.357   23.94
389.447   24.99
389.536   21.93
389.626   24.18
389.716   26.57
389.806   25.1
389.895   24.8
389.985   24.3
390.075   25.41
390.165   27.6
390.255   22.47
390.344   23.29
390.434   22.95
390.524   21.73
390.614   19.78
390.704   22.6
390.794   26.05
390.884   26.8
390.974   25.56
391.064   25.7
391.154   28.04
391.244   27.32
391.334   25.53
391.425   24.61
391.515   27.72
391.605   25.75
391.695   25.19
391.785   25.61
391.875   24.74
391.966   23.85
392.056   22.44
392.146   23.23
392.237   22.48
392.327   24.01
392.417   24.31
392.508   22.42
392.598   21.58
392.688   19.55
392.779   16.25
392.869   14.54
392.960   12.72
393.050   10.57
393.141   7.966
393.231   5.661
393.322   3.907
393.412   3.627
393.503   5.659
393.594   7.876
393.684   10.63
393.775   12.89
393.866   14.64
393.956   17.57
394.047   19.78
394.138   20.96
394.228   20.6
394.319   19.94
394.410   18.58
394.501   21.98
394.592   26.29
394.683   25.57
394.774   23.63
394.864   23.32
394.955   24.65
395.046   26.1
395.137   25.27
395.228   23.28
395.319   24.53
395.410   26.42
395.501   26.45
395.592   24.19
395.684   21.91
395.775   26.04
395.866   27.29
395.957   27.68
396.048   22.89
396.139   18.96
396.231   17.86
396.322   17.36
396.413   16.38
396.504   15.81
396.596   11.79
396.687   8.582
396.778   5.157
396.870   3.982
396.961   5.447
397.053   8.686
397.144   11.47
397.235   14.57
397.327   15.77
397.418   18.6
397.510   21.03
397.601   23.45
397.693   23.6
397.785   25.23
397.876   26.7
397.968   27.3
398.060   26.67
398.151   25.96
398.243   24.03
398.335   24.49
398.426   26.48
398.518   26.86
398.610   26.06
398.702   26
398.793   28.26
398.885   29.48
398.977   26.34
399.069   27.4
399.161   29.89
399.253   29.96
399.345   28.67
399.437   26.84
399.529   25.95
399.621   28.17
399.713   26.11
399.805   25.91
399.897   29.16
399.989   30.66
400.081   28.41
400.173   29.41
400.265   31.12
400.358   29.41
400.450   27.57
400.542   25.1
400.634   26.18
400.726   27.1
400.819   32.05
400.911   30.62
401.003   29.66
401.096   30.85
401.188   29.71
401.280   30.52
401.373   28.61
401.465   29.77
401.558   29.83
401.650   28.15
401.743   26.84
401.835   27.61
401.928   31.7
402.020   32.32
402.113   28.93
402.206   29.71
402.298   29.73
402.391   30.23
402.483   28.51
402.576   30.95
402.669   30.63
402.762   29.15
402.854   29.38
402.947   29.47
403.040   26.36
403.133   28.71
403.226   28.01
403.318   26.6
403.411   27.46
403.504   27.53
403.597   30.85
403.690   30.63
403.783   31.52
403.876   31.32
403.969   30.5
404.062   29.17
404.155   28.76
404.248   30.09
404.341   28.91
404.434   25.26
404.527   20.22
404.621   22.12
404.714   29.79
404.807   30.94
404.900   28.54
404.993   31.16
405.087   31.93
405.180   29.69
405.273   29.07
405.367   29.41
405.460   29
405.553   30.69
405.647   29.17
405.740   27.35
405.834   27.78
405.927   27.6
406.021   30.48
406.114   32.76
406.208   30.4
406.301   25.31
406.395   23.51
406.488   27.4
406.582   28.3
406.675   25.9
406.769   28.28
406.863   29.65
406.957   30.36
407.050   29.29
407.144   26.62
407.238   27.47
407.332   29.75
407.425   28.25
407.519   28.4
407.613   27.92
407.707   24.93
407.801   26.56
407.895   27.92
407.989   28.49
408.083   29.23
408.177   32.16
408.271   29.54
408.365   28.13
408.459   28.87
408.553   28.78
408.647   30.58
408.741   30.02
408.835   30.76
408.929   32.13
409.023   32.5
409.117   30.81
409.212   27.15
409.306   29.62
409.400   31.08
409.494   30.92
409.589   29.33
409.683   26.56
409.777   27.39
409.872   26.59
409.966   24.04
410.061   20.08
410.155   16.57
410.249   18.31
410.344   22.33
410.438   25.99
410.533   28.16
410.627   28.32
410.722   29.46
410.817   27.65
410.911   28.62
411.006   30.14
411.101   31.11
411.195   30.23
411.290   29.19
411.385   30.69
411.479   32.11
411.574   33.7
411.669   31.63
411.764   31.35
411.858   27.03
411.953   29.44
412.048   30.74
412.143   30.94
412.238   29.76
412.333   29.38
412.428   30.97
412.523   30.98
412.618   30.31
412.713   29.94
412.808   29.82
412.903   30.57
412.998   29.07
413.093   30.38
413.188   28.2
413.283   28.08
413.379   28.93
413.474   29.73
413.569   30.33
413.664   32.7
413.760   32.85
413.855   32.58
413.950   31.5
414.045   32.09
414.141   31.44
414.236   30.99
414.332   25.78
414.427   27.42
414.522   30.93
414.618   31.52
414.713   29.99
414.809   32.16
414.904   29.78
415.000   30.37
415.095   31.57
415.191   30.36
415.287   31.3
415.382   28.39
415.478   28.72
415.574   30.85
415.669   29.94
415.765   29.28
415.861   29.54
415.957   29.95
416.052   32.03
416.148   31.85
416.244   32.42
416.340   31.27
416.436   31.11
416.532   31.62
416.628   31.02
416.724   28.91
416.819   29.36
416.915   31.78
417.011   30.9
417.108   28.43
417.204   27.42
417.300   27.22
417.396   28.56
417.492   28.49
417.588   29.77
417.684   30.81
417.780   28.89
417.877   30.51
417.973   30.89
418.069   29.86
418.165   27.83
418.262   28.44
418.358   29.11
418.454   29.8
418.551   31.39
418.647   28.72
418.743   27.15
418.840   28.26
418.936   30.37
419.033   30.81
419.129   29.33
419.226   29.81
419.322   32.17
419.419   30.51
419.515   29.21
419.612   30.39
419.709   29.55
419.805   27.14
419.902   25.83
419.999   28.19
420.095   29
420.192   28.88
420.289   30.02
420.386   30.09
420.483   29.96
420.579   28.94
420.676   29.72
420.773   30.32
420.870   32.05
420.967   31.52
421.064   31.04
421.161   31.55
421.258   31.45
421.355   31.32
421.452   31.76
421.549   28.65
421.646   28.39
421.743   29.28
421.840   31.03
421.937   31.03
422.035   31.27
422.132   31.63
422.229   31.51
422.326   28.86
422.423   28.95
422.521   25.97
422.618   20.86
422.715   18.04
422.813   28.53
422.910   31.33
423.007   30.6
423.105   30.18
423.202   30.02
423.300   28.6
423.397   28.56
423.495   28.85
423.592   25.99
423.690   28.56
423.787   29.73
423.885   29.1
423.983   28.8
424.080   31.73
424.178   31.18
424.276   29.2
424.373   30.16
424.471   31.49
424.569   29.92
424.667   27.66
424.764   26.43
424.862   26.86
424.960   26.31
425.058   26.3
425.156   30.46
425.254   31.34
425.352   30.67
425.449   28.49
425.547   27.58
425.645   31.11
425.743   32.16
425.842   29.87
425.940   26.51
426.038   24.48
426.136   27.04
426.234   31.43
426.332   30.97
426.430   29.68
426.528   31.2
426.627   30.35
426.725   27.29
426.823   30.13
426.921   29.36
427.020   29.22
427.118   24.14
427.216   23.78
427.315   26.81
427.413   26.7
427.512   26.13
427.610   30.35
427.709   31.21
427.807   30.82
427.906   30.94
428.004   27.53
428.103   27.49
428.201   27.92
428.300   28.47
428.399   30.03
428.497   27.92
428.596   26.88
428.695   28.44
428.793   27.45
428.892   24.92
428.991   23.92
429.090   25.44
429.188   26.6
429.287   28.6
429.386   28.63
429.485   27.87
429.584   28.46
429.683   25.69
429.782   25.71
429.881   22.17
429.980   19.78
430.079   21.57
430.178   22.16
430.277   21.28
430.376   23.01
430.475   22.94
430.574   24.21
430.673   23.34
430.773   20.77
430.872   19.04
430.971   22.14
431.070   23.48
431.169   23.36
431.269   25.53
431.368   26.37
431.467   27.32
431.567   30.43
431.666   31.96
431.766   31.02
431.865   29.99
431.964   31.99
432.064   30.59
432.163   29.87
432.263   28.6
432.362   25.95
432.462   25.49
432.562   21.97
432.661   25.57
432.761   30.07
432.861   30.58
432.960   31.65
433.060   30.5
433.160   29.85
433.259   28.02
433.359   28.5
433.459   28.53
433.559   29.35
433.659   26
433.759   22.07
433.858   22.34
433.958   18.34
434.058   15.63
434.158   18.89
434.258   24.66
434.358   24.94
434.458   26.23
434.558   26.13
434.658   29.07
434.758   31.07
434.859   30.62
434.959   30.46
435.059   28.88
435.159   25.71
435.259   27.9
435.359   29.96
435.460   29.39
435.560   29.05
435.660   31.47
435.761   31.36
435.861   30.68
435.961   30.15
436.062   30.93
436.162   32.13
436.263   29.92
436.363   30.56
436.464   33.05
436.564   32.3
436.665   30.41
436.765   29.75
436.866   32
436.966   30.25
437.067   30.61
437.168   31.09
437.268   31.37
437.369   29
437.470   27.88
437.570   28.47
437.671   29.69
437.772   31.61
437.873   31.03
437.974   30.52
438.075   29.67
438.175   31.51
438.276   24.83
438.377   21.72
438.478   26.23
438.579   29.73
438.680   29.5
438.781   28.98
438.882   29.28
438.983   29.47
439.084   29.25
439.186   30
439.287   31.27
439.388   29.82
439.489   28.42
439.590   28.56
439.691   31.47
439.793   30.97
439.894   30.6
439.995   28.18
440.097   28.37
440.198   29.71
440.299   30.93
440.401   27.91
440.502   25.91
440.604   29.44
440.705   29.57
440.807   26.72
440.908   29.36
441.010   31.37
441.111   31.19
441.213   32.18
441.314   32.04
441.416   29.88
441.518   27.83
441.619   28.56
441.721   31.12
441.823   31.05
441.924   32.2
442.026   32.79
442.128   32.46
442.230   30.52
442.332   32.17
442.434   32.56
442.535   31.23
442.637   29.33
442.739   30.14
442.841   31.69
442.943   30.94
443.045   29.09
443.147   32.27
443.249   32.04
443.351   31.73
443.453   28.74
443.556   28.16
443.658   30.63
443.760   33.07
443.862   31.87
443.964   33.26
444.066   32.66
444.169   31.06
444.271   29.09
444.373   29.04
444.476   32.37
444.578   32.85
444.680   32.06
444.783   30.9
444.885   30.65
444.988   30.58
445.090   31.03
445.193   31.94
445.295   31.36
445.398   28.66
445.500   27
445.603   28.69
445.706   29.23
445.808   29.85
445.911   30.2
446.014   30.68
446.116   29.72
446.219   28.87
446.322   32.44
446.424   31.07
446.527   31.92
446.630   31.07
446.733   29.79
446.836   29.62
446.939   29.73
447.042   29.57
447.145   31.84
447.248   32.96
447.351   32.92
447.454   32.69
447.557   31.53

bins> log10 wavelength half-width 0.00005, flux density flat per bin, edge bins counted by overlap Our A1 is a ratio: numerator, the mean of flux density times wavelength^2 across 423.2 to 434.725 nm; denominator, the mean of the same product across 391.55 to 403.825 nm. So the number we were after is 1.3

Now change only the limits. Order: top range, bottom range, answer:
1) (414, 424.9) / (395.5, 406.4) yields 1.23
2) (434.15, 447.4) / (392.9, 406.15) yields 1.49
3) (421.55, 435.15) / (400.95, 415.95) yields 1.04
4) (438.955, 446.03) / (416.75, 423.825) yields 1.15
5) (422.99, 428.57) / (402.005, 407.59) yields 1.11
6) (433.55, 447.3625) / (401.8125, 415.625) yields 1.19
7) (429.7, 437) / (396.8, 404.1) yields 1.19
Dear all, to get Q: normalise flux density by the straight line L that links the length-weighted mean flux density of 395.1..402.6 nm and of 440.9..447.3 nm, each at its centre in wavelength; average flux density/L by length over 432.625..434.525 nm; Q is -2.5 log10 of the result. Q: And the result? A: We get 0.14 mag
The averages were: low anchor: 24.8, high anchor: 30.8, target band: 25.9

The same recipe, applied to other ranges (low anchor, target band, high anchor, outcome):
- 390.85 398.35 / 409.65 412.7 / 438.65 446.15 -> -0.20 mag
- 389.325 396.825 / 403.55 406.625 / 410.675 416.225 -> -0.09 mag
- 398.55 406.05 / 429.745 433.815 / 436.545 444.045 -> 0.14 mag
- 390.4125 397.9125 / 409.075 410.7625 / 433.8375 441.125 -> -0.14 mag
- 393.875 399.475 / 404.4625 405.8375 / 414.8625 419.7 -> -0.13 mag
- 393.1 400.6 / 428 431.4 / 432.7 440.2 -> 0.10 mag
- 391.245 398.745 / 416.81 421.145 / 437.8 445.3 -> -0.17 mag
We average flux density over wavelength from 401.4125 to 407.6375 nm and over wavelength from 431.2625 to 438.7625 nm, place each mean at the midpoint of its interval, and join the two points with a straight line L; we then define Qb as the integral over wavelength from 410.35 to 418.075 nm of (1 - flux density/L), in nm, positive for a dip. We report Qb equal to -0.36 nm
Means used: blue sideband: 28.8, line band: 30.1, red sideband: 28.5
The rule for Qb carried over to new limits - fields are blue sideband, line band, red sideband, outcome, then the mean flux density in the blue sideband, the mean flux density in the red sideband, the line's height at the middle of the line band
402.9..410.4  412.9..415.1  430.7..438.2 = -0.17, 28.2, 28.2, 28.2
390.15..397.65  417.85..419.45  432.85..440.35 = -0.31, 19.6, 28.8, 24.9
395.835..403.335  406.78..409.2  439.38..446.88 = -0.27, 25.2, 30.4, 26.2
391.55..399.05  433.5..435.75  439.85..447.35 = 0.17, 19.9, 30.5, 28.5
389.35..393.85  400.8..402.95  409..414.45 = -0.42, 20.6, 29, 24.9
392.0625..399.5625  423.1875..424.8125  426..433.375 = -0.20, 20.1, 27.1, 25.9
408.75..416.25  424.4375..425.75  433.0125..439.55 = 0.00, 29.5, 28.6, 29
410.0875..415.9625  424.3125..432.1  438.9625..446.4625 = 0.69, 29.5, 30.4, 30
